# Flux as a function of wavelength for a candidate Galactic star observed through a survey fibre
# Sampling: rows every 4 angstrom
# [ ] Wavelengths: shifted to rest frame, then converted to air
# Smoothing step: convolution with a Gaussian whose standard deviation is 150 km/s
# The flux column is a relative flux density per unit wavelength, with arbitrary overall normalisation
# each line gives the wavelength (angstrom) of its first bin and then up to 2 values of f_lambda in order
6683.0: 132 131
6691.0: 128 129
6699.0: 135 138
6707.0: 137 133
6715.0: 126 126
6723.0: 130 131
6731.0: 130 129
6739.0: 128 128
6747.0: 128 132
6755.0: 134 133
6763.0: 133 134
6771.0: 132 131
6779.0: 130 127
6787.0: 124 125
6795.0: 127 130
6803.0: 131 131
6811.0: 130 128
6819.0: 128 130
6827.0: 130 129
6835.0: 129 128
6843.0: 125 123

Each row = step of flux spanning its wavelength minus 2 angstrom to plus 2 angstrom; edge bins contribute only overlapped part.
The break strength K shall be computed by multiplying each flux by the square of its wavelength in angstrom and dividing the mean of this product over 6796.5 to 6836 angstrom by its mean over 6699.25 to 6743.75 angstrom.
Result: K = 1.02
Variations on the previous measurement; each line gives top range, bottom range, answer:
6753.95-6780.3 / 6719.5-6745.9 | 1.04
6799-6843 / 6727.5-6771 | 1.01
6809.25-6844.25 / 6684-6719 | 1.01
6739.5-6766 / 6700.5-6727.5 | 1.01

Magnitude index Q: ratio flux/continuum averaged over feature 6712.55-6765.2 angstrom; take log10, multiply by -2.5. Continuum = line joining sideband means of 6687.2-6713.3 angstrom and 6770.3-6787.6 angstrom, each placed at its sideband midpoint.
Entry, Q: 0.010 mag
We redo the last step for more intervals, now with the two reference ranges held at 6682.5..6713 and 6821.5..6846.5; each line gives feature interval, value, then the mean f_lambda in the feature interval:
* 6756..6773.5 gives -0.020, 133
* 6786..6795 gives 0.039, 125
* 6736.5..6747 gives 0.028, 128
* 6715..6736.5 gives 0.025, 129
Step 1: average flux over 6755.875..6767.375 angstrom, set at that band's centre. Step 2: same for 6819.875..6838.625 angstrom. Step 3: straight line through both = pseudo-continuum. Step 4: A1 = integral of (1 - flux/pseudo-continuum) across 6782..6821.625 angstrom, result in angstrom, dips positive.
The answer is 0.8 angstrom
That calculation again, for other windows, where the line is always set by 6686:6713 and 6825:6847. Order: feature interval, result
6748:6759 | -0.1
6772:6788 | 0.2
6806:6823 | -0.1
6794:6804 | 0.0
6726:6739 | 0.2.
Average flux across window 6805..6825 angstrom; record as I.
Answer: 129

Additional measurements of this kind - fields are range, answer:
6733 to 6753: 129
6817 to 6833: 129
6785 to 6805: 127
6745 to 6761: 132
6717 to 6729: 129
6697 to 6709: 137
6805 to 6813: 130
